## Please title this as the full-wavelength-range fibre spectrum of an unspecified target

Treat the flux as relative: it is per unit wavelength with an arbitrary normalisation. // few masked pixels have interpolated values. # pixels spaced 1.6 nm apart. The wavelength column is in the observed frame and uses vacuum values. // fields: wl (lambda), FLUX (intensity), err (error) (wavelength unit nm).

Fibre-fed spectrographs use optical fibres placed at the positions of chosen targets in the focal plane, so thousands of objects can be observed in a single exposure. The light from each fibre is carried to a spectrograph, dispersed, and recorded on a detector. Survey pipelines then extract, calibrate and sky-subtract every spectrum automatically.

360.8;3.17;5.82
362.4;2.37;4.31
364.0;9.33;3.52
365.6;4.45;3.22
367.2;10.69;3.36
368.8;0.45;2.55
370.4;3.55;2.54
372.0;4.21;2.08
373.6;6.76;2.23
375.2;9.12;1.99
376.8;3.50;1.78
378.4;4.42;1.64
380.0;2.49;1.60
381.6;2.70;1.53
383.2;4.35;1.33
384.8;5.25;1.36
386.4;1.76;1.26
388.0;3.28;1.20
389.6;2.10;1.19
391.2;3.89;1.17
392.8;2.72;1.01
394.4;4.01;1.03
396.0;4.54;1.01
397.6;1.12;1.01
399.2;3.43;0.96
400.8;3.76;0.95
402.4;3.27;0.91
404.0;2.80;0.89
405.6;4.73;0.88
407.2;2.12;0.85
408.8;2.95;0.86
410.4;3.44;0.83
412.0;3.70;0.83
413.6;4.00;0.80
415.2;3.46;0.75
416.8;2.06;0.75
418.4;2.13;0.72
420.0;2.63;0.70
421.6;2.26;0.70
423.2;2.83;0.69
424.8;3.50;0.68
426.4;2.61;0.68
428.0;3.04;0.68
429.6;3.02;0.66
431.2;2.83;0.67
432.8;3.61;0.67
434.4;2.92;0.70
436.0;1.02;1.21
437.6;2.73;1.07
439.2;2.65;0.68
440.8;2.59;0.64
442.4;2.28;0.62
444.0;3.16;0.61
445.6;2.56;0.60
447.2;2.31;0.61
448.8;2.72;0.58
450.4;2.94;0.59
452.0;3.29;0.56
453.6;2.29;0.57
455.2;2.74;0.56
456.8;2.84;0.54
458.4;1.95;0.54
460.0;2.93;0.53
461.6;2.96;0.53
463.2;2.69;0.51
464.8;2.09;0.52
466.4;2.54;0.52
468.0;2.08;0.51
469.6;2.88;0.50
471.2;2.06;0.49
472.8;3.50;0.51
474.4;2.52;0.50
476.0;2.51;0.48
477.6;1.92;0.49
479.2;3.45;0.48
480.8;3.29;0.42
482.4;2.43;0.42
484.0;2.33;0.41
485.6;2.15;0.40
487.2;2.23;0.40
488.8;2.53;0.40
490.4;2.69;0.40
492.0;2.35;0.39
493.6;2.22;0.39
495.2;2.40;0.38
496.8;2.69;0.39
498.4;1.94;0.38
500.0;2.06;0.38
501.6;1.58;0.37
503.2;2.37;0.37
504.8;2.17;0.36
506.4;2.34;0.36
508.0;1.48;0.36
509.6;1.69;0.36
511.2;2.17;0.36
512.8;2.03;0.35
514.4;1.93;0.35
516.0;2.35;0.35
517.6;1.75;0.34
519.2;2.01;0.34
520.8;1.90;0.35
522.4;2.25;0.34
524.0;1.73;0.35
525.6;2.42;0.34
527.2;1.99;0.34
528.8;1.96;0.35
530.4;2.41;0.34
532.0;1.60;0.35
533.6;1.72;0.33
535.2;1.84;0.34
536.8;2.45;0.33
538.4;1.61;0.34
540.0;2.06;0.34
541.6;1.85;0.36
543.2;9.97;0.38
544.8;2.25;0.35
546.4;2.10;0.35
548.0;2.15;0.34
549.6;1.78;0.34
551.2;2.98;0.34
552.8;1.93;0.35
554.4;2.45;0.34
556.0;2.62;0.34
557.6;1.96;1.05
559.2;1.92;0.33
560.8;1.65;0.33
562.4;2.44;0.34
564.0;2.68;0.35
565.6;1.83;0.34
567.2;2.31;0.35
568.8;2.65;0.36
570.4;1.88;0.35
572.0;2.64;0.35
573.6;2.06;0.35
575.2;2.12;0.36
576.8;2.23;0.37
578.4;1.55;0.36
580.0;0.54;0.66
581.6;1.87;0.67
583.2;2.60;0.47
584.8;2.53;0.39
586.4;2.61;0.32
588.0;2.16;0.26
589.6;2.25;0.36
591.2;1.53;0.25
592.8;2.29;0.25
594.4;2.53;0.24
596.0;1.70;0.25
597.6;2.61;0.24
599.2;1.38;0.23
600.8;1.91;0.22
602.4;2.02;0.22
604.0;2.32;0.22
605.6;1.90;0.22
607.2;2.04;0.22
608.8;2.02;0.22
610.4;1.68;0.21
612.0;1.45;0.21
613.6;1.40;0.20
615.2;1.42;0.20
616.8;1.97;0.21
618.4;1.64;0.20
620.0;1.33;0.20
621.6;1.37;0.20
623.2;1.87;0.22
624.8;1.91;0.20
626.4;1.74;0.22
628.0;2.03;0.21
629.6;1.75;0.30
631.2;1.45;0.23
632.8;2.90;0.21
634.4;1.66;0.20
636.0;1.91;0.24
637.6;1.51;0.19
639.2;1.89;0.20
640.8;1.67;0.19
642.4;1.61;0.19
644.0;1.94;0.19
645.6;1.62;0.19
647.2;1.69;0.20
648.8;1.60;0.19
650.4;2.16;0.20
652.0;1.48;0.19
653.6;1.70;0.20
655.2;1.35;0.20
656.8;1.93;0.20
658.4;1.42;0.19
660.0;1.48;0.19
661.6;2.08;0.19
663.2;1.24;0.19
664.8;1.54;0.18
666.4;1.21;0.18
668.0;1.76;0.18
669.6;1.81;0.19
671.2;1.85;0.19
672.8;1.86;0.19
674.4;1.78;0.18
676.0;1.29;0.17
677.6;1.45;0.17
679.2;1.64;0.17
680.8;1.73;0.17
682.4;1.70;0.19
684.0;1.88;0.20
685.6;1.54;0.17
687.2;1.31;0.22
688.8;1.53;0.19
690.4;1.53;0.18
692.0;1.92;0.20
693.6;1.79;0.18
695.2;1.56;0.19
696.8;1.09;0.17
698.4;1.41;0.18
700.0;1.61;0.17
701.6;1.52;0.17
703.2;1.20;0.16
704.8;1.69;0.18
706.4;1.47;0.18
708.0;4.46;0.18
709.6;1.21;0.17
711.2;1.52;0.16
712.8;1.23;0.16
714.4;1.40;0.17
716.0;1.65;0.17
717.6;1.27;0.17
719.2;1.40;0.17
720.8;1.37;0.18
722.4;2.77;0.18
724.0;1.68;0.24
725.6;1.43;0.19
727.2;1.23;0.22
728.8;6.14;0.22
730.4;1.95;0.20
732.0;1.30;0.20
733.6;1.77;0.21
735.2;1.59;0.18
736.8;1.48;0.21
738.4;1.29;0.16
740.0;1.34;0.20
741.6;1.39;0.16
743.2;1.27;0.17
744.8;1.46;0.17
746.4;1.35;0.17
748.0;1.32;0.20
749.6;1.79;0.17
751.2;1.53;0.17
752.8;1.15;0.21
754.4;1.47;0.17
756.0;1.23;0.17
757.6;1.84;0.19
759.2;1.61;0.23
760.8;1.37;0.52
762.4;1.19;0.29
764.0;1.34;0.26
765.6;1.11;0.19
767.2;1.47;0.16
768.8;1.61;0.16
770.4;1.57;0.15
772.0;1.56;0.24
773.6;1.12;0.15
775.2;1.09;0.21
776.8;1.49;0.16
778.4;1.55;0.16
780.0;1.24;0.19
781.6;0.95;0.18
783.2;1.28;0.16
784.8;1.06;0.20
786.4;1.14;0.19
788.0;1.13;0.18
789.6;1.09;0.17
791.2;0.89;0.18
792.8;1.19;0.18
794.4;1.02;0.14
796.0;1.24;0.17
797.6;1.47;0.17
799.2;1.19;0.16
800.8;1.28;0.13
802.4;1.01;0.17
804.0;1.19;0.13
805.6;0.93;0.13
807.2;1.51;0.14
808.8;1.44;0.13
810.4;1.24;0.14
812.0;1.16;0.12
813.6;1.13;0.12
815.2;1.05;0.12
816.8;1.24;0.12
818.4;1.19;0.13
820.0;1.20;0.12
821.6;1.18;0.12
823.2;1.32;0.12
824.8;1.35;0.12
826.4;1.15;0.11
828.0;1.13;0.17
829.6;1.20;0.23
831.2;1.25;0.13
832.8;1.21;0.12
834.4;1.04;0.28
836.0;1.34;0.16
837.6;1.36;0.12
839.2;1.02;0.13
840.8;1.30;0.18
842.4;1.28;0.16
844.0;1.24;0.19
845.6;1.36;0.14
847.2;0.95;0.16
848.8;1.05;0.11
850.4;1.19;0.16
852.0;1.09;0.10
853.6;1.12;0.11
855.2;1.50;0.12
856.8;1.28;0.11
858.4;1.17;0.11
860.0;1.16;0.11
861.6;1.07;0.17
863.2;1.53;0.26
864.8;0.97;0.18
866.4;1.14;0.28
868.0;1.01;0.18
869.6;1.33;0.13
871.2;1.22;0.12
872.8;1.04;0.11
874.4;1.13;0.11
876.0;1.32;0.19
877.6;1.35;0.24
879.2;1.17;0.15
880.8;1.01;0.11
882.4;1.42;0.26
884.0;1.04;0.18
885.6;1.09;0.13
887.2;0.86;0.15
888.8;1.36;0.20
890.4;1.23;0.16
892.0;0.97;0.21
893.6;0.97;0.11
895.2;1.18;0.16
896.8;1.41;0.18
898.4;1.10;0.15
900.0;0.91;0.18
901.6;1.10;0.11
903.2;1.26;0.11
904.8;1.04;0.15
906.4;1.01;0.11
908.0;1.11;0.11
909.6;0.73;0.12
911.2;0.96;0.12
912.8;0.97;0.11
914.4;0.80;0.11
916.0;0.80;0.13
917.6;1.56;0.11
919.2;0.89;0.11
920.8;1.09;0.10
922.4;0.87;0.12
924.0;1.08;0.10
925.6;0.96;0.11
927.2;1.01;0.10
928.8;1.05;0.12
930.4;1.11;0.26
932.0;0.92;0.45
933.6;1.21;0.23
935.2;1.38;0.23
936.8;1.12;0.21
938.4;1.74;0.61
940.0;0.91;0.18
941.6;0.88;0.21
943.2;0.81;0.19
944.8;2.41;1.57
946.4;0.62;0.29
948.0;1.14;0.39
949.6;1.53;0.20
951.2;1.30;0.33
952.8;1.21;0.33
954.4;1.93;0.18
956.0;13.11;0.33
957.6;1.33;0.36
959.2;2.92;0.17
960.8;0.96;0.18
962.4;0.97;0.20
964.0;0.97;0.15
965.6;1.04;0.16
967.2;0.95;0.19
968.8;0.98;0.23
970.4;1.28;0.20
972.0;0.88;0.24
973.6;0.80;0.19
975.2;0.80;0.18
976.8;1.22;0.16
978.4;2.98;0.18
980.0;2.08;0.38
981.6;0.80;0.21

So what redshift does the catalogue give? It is 0.456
